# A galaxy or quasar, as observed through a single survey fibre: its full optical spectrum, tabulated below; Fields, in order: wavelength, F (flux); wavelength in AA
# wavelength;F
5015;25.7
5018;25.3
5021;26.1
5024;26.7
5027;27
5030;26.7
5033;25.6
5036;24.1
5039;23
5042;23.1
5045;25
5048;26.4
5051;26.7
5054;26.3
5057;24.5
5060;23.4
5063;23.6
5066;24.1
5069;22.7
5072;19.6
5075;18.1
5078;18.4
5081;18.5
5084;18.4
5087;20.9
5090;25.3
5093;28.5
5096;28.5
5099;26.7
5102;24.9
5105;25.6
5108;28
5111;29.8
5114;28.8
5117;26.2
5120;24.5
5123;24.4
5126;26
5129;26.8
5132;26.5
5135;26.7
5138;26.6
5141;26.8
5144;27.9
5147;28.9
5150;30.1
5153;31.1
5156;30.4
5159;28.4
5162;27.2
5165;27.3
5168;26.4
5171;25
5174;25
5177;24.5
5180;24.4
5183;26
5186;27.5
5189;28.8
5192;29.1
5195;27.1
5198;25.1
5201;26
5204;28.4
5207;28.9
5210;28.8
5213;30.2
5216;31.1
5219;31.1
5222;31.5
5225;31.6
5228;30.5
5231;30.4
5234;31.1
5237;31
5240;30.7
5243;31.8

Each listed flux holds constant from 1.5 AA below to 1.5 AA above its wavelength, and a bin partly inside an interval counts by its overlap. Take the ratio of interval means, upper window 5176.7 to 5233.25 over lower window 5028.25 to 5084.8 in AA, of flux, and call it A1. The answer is 1.2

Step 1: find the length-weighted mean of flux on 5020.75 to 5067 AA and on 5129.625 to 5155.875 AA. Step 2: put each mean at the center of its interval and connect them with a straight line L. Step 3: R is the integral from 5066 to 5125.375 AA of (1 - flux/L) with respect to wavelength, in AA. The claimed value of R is 5.85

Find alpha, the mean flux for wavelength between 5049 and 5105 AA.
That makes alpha 23.4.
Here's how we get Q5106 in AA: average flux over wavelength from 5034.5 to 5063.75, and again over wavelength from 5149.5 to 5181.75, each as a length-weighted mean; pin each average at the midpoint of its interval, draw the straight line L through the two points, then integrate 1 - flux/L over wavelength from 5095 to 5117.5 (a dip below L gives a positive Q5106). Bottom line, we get -1.3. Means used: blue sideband 24.6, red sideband 27.2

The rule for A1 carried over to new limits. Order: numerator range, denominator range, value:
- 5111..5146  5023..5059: 1.05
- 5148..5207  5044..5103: 1.16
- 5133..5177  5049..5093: 1.23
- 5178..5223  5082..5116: 1.09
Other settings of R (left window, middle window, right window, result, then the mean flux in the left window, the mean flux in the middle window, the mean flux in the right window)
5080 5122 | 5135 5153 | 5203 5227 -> -0.64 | 25.4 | 28.2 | 30.2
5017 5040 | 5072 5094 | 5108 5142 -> 4.49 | 25.6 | 20.9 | 26.7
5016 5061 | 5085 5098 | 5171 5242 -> 0.41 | 25.4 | 25.6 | 28.6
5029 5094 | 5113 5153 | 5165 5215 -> -2.72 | 23.2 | 27.1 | 27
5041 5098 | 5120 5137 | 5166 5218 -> -0.51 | 23.3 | 26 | 27.2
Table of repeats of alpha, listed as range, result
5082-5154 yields 26.5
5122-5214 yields 27.3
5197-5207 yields 26.9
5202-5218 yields 29.4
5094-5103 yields 26.9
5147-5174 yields 28.1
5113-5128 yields 25.9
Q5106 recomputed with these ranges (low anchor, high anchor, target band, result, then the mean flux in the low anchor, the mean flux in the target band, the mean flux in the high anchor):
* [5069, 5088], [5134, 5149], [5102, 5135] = -3.0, 19.2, 26.6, 27.5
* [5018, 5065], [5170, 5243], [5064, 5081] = 3.5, 25.2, 20.5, 28.6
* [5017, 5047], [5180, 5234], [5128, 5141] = 0.3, 25.3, 26.7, 28.9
